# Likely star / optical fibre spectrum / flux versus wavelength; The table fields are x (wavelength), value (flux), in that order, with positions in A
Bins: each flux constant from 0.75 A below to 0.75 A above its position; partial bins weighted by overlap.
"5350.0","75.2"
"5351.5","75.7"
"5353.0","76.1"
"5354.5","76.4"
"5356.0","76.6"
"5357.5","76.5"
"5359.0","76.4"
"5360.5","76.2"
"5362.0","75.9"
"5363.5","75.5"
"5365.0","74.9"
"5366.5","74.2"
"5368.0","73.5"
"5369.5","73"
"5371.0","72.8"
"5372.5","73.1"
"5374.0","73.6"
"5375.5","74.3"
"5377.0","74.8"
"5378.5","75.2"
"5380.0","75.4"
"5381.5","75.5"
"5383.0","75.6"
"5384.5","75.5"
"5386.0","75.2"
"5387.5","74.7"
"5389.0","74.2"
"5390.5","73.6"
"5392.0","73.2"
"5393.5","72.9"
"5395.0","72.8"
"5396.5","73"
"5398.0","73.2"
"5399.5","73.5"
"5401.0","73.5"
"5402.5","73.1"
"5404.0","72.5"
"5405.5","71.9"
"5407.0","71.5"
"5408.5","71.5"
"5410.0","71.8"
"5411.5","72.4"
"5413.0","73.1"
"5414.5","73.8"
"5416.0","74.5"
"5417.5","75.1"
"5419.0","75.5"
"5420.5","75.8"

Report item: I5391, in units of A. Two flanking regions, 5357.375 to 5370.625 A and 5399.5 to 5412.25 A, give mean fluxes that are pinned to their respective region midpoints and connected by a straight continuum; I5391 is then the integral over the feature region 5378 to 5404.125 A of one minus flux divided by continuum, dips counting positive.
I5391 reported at -0.28 A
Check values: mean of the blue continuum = 75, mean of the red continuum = 72.3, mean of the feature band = 74.1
